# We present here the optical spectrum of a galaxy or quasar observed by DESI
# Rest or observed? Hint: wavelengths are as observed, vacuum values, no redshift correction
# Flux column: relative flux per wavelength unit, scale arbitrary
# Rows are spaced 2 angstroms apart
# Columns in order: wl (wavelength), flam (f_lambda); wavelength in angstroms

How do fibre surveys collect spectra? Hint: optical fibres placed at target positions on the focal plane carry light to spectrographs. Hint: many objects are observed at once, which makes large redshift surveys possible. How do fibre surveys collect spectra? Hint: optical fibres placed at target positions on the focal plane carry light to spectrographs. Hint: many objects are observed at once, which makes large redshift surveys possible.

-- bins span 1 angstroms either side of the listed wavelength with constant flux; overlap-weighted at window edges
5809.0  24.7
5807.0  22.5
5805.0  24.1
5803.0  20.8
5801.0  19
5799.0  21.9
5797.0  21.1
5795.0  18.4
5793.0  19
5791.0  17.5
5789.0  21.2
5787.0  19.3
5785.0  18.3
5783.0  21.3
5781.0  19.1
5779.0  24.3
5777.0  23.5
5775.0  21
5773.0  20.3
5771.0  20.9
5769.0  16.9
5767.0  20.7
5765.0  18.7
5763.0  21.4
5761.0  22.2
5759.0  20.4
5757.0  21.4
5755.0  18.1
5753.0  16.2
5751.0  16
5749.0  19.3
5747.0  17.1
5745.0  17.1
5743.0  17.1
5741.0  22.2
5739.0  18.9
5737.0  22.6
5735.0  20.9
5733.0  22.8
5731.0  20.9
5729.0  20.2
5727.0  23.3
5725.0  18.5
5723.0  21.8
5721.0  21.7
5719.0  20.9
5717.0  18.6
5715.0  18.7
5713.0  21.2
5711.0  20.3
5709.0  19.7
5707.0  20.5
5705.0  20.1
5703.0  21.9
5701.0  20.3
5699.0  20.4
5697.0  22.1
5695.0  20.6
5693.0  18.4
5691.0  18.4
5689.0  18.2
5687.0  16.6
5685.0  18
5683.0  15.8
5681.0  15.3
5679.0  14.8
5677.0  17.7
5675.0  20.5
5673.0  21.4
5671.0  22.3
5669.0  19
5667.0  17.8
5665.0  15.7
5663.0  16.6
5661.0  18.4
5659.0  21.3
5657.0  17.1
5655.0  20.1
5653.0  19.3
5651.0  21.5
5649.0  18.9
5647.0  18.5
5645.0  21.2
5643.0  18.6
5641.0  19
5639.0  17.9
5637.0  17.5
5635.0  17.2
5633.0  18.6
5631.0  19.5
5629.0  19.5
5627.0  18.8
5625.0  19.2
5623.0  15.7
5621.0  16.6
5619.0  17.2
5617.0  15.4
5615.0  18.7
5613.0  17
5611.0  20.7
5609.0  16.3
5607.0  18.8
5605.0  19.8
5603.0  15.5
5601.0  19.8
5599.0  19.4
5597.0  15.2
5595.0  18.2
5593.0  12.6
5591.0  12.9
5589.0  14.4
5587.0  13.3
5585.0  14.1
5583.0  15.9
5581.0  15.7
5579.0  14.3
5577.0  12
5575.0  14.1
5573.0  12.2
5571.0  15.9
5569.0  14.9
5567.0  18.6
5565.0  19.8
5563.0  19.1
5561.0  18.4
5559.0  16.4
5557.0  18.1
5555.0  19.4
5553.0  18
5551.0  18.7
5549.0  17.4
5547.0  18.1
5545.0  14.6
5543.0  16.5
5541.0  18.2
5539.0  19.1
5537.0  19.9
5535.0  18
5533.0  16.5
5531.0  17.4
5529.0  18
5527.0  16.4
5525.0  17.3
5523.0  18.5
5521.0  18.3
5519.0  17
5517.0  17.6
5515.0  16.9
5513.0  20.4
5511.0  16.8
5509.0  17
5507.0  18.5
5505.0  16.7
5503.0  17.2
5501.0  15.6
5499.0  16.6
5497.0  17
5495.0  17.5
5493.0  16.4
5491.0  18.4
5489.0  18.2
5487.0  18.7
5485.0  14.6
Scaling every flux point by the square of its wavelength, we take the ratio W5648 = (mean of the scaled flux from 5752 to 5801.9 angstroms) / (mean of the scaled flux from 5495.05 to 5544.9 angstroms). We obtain 1.26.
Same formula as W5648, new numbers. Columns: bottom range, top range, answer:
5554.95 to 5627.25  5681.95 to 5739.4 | 1.27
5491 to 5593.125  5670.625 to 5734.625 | 1.24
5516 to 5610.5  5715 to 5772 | 1.26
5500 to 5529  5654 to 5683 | 1.11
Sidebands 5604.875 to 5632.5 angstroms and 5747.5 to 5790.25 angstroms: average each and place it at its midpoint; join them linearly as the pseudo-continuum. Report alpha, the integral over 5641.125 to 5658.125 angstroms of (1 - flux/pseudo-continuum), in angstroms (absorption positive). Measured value -0.88 angstroms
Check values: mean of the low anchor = 18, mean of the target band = 19.4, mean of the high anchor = 20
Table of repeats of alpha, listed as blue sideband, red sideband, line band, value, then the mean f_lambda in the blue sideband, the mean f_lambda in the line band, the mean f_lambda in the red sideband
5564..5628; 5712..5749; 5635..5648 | -0.74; 16.3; 18.7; 20.2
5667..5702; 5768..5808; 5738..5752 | 1.10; 18.8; 18.2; 20.5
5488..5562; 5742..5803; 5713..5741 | -2.26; 17.6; 20.8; 19.6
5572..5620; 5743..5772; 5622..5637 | -1.54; 16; 18.3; 19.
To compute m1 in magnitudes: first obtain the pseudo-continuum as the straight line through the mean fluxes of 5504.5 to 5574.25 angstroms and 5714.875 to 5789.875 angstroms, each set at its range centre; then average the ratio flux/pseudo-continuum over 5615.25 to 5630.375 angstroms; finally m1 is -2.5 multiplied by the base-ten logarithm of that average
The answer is 0.06 mag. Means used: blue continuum 17.6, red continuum 20.1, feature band 17.6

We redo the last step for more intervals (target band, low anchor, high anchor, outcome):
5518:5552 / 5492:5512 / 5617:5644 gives -0.03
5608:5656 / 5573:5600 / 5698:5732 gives -0.10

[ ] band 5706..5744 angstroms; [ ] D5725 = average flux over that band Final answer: 20.6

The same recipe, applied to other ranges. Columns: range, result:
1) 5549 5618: 16.6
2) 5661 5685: 17.9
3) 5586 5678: 18.1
